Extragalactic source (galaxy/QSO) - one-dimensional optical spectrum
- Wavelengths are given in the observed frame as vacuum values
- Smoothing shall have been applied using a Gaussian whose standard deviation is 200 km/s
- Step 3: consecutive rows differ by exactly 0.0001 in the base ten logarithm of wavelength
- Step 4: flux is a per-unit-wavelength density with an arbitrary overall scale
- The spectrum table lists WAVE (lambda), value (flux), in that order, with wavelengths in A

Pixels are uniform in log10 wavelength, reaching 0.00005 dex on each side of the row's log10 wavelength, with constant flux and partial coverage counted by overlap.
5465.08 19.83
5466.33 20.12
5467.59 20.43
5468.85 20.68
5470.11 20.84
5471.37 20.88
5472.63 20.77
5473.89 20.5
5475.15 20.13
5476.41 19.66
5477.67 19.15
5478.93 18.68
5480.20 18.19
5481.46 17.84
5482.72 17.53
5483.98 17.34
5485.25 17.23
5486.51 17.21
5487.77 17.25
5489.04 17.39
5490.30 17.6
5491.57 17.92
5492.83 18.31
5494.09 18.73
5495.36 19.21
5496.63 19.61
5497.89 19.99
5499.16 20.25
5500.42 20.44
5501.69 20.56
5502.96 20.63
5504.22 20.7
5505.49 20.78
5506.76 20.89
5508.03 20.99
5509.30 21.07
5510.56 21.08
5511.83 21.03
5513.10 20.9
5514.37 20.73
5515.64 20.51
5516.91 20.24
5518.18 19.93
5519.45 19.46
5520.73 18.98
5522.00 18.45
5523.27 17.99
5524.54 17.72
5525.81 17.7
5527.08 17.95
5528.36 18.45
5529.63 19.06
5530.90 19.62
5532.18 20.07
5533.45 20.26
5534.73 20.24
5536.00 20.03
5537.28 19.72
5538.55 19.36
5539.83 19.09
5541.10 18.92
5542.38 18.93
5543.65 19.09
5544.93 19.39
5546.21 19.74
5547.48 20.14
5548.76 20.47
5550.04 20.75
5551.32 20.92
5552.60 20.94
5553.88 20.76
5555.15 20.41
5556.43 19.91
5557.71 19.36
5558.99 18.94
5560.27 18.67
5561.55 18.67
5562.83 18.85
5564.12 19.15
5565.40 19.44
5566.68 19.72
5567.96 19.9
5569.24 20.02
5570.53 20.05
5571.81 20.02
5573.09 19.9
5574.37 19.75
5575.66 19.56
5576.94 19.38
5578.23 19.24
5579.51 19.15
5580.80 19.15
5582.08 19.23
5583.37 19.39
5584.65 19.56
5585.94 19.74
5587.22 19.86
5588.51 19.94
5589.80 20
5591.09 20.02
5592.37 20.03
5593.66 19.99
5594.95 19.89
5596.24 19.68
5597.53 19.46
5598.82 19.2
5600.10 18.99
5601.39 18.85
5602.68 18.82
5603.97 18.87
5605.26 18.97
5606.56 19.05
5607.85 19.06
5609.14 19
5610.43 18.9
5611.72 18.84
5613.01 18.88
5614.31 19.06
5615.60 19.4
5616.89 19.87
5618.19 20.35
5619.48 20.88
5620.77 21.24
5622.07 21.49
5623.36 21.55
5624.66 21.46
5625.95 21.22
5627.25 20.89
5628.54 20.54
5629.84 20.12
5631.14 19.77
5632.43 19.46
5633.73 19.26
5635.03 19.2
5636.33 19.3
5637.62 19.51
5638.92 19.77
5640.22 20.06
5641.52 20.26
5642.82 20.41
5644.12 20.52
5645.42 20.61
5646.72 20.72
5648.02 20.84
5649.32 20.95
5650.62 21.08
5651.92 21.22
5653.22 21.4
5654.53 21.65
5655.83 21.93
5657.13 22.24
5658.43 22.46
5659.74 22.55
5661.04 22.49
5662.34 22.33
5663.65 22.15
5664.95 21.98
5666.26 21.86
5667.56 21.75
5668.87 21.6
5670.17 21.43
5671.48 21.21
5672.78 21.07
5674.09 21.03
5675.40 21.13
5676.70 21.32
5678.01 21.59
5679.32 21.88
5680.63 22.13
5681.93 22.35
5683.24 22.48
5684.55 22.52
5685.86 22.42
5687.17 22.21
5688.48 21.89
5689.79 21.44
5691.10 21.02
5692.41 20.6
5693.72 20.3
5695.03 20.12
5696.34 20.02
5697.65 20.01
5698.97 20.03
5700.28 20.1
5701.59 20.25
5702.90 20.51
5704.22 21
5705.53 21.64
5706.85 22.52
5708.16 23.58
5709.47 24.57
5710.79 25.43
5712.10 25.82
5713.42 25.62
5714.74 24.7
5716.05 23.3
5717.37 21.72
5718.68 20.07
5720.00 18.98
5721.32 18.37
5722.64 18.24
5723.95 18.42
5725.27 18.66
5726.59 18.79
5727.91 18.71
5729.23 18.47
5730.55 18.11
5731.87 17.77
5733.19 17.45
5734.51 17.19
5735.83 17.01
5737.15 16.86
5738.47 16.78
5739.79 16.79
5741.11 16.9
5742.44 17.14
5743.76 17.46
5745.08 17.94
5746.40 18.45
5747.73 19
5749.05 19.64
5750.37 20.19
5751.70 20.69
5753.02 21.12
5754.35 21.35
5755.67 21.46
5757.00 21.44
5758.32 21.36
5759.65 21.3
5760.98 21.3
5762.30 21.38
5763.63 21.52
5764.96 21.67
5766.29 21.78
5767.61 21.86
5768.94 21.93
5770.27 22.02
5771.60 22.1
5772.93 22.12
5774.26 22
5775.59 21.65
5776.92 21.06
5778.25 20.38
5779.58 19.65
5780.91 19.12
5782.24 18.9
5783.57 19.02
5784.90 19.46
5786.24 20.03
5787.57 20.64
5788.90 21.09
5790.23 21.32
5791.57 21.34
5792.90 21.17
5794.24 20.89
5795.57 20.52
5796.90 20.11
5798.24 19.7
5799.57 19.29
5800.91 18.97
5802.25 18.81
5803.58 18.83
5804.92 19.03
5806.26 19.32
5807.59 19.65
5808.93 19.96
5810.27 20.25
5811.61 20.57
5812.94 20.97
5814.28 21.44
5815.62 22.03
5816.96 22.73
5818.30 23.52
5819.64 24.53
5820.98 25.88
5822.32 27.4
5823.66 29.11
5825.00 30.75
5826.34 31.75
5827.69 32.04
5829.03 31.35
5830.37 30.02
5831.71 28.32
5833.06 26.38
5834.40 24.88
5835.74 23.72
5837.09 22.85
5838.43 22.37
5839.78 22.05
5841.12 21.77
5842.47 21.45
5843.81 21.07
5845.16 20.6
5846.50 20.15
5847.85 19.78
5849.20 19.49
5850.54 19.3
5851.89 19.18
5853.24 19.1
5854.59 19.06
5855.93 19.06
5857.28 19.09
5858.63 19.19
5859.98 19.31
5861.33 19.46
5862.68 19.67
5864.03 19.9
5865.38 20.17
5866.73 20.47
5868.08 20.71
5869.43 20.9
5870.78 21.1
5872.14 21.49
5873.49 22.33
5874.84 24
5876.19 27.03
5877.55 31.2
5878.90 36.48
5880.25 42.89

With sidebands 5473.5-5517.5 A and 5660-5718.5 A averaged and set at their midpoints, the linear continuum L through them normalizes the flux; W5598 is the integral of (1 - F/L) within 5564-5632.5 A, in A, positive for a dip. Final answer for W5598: 3.33 A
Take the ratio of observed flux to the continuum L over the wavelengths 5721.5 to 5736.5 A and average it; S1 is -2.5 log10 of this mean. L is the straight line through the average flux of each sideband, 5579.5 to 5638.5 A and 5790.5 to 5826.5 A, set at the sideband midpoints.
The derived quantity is 0.168 mag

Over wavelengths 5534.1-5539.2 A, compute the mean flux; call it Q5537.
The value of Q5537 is 19.8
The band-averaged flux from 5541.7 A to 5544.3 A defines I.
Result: 19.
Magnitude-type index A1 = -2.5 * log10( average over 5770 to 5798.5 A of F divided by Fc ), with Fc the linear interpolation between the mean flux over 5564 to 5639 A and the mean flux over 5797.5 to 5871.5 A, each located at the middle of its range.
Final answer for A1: 0.050 mag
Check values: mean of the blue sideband 19.7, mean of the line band 20.6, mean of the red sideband 22.1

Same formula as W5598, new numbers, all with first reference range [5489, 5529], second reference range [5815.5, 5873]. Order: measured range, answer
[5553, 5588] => 1.1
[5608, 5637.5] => 1.0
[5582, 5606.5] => 1.1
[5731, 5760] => 4.1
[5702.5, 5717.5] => -1.3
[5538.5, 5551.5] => 0.2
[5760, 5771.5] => 0.2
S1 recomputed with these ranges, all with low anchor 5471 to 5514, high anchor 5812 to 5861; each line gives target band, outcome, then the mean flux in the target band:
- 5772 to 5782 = 0.09 mag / 20.8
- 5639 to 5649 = 0.04 mag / 20.5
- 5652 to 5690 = -0.02 mag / 21.9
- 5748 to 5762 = 0.07 mag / 20.9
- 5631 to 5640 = 0.08 mag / 19.5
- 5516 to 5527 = 0.05 mag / 18.8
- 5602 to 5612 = 0.10 mag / 18.9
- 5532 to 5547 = 0.02 mag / 19.6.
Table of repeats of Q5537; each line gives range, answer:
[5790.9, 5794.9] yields 21.1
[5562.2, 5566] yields 19.1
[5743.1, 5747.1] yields 18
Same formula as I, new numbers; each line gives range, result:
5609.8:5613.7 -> 18.9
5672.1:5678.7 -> 21.2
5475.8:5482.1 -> 18.7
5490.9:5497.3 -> 18.8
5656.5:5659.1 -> 22.3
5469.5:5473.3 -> 20.8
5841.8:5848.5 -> 20.6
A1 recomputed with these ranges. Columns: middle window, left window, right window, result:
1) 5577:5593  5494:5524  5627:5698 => 0.06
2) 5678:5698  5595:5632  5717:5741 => -0.15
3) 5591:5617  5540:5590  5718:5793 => 0.02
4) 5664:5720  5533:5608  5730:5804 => -0.11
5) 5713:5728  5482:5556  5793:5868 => 0.04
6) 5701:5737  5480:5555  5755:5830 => 0.04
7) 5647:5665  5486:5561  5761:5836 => -0.04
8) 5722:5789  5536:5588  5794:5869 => 0.09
